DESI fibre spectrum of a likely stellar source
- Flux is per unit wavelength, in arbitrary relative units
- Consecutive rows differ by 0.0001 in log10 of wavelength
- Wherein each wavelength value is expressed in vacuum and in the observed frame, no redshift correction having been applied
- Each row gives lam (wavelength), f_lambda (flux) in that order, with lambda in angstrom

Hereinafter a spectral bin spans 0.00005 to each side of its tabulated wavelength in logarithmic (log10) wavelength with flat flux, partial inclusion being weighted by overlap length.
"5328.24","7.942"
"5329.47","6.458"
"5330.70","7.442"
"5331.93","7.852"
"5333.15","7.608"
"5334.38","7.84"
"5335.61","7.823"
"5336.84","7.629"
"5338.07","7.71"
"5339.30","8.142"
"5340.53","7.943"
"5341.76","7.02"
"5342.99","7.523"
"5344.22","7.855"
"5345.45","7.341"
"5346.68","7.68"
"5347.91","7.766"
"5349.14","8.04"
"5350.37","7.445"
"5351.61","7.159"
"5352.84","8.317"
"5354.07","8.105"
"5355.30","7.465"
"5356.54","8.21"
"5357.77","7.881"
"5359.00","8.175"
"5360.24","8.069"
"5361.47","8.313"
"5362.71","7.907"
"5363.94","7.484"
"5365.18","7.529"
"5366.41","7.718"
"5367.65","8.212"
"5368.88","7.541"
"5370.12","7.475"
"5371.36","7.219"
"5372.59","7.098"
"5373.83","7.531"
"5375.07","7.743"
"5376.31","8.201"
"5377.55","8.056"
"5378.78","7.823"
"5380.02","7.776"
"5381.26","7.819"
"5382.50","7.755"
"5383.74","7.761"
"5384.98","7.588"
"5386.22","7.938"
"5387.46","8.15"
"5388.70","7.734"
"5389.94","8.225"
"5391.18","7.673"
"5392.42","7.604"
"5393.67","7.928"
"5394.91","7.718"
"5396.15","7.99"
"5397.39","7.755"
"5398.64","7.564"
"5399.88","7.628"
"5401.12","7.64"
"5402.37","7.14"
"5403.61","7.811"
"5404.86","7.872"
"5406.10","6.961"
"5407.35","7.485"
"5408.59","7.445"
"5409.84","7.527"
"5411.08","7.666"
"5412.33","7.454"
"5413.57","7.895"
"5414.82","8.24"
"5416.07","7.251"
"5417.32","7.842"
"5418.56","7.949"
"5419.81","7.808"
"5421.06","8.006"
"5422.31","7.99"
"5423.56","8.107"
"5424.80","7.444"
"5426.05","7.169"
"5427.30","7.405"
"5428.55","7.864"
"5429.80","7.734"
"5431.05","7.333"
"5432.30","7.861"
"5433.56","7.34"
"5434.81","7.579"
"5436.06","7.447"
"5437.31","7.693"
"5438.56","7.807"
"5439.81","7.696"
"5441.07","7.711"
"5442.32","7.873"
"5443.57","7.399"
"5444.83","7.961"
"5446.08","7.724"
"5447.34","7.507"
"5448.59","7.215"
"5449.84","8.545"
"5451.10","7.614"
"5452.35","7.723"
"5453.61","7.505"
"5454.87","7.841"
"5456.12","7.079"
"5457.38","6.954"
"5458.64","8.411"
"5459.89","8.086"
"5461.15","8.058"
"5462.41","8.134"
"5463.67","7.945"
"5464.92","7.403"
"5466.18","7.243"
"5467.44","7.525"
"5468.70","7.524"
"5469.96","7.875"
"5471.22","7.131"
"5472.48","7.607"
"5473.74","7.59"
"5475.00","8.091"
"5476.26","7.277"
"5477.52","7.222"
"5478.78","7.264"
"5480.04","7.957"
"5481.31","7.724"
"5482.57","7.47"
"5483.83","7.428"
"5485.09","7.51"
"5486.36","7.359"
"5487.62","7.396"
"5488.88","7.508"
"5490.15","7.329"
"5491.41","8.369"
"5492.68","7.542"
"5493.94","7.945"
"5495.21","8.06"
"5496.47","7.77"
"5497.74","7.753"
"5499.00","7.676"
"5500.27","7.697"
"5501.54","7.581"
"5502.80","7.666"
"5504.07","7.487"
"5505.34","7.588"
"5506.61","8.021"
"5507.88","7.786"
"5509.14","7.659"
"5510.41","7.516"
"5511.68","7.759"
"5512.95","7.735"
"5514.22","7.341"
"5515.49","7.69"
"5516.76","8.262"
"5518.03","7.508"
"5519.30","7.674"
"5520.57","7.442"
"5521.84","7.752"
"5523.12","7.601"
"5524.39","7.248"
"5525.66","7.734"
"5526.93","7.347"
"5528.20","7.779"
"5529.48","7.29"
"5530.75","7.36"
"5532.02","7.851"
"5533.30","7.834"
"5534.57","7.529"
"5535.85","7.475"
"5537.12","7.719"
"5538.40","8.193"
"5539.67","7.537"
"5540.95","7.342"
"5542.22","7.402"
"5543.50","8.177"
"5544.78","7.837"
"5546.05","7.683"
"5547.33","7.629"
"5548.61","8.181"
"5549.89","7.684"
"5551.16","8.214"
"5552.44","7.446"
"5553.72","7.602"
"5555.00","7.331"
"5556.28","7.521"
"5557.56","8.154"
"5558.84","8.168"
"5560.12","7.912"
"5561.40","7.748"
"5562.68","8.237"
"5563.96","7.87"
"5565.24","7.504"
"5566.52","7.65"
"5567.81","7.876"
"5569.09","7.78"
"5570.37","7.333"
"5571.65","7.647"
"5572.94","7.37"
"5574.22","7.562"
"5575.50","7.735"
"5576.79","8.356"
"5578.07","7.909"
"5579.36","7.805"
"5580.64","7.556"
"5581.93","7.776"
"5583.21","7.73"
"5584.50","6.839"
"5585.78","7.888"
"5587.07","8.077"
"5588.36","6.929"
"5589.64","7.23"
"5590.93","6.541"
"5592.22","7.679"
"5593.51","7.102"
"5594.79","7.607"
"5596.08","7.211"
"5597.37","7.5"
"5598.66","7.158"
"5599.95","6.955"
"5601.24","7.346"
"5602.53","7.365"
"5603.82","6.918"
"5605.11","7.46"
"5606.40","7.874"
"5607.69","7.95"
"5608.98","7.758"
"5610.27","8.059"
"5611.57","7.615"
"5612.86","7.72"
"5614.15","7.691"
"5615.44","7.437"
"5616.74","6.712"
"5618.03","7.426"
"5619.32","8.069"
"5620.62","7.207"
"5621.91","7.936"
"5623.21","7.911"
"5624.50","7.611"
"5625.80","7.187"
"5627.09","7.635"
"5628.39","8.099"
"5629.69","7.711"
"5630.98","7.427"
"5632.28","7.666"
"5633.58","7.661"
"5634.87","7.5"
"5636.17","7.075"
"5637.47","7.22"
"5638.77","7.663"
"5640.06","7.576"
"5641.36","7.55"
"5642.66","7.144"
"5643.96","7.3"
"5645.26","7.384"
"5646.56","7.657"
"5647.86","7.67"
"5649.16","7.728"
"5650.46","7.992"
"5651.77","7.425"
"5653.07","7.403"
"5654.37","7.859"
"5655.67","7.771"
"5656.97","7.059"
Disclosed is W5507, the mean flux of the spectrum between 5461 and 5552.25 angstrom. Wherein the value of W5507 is 7.66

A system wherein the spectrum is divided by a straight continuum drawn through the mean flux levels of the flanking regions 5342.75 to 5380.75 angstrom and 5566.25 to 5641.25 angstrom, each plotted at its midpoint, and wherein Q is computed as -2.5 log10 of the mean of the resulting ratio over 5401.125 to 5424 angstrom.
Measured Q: 0.00 mag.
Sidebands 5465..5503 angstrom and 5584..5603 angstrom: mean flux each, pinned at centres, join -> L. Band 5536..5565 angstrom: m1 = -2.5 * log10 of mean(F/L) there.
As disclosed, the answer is -0.05 mag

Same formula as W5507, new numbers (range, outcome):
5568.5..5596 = 7.54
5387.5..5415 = 7.68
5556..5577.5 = 7.8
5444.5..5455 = 7.73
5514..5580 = 7.71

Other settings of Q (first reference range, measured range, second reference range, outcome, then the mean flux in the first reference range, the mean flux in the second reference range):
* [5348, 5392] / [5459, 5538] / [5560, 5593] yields 0.007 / 7.8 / 7.63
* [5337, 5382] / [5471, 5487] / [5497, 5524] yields 0.024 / 7.76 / 7.67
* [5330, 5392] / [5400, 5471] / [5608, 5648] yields 0.006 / 7.76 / 7.56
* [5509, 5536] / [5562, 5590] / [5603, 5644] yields -0.013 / 7.61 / 7.56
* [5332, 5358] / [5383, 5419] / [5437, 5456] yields 0.002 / 7.74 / 7.71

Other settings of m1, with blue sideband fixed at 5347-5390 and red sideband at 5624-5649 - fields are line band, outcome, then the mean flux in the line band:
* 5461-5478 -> 0.01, 7.61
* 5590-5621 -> 0.02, 7.43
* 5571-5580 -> -0.03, 7.77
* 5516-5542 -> 0.00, 7.62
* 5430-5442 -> 0.02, 7.62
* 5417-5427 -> -0.01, 7.78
